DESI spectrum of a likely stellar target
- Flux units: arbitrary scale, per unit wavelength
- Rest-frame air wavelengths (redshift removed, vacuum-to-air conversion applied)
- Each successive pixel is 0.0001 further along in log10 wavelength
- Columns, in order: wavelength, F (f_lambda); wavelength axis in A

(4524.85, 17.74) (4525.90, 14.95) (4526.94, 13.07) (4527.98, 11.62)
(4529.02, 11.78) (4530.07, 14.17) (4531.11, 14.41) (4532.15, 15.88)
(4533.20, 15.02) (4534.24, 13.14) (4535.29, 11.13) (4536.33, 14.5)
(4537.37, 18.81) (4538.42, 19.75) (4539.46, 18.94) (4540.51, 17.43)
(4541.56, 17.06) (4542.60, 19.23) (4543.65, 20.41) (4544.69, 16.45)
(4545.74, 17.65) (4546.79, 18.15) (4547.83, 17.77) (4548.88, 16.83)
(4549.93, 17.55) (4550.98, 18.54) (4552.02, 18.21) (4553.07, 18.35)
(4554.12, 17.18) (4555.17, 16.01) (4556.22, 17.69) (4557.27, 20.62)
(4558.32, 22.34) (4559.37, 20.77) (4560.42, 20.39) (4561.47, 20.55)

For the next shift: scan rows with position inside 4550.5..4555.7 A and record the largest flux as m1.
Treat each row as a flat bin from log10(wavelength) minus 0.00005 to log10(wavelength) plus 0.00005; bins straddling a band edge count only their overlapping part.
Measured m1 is 18.54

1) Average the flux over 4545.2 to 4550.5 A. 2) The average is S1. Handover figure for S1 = 17.6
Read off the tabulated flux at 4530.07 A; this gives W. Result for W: 14.17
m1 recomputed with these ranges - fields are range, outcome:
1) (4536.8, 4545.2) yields 20.41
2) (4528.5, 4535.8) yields 15.88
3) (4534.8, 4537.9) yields 18.81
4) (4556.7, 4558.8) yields 22.34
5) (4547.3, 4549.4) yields 17.77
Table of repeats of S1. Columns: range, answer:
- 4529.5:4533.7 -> 14.8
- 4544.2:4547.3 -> 17.4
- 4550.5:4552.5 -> 18.4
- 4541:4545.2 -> 18.3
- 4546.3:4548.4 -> 18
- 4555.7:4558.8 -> 20.2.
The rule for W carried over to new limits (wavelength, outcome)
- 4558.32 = 22.34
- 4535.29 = 11.13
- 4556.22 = 17.69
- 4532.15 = 15.88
